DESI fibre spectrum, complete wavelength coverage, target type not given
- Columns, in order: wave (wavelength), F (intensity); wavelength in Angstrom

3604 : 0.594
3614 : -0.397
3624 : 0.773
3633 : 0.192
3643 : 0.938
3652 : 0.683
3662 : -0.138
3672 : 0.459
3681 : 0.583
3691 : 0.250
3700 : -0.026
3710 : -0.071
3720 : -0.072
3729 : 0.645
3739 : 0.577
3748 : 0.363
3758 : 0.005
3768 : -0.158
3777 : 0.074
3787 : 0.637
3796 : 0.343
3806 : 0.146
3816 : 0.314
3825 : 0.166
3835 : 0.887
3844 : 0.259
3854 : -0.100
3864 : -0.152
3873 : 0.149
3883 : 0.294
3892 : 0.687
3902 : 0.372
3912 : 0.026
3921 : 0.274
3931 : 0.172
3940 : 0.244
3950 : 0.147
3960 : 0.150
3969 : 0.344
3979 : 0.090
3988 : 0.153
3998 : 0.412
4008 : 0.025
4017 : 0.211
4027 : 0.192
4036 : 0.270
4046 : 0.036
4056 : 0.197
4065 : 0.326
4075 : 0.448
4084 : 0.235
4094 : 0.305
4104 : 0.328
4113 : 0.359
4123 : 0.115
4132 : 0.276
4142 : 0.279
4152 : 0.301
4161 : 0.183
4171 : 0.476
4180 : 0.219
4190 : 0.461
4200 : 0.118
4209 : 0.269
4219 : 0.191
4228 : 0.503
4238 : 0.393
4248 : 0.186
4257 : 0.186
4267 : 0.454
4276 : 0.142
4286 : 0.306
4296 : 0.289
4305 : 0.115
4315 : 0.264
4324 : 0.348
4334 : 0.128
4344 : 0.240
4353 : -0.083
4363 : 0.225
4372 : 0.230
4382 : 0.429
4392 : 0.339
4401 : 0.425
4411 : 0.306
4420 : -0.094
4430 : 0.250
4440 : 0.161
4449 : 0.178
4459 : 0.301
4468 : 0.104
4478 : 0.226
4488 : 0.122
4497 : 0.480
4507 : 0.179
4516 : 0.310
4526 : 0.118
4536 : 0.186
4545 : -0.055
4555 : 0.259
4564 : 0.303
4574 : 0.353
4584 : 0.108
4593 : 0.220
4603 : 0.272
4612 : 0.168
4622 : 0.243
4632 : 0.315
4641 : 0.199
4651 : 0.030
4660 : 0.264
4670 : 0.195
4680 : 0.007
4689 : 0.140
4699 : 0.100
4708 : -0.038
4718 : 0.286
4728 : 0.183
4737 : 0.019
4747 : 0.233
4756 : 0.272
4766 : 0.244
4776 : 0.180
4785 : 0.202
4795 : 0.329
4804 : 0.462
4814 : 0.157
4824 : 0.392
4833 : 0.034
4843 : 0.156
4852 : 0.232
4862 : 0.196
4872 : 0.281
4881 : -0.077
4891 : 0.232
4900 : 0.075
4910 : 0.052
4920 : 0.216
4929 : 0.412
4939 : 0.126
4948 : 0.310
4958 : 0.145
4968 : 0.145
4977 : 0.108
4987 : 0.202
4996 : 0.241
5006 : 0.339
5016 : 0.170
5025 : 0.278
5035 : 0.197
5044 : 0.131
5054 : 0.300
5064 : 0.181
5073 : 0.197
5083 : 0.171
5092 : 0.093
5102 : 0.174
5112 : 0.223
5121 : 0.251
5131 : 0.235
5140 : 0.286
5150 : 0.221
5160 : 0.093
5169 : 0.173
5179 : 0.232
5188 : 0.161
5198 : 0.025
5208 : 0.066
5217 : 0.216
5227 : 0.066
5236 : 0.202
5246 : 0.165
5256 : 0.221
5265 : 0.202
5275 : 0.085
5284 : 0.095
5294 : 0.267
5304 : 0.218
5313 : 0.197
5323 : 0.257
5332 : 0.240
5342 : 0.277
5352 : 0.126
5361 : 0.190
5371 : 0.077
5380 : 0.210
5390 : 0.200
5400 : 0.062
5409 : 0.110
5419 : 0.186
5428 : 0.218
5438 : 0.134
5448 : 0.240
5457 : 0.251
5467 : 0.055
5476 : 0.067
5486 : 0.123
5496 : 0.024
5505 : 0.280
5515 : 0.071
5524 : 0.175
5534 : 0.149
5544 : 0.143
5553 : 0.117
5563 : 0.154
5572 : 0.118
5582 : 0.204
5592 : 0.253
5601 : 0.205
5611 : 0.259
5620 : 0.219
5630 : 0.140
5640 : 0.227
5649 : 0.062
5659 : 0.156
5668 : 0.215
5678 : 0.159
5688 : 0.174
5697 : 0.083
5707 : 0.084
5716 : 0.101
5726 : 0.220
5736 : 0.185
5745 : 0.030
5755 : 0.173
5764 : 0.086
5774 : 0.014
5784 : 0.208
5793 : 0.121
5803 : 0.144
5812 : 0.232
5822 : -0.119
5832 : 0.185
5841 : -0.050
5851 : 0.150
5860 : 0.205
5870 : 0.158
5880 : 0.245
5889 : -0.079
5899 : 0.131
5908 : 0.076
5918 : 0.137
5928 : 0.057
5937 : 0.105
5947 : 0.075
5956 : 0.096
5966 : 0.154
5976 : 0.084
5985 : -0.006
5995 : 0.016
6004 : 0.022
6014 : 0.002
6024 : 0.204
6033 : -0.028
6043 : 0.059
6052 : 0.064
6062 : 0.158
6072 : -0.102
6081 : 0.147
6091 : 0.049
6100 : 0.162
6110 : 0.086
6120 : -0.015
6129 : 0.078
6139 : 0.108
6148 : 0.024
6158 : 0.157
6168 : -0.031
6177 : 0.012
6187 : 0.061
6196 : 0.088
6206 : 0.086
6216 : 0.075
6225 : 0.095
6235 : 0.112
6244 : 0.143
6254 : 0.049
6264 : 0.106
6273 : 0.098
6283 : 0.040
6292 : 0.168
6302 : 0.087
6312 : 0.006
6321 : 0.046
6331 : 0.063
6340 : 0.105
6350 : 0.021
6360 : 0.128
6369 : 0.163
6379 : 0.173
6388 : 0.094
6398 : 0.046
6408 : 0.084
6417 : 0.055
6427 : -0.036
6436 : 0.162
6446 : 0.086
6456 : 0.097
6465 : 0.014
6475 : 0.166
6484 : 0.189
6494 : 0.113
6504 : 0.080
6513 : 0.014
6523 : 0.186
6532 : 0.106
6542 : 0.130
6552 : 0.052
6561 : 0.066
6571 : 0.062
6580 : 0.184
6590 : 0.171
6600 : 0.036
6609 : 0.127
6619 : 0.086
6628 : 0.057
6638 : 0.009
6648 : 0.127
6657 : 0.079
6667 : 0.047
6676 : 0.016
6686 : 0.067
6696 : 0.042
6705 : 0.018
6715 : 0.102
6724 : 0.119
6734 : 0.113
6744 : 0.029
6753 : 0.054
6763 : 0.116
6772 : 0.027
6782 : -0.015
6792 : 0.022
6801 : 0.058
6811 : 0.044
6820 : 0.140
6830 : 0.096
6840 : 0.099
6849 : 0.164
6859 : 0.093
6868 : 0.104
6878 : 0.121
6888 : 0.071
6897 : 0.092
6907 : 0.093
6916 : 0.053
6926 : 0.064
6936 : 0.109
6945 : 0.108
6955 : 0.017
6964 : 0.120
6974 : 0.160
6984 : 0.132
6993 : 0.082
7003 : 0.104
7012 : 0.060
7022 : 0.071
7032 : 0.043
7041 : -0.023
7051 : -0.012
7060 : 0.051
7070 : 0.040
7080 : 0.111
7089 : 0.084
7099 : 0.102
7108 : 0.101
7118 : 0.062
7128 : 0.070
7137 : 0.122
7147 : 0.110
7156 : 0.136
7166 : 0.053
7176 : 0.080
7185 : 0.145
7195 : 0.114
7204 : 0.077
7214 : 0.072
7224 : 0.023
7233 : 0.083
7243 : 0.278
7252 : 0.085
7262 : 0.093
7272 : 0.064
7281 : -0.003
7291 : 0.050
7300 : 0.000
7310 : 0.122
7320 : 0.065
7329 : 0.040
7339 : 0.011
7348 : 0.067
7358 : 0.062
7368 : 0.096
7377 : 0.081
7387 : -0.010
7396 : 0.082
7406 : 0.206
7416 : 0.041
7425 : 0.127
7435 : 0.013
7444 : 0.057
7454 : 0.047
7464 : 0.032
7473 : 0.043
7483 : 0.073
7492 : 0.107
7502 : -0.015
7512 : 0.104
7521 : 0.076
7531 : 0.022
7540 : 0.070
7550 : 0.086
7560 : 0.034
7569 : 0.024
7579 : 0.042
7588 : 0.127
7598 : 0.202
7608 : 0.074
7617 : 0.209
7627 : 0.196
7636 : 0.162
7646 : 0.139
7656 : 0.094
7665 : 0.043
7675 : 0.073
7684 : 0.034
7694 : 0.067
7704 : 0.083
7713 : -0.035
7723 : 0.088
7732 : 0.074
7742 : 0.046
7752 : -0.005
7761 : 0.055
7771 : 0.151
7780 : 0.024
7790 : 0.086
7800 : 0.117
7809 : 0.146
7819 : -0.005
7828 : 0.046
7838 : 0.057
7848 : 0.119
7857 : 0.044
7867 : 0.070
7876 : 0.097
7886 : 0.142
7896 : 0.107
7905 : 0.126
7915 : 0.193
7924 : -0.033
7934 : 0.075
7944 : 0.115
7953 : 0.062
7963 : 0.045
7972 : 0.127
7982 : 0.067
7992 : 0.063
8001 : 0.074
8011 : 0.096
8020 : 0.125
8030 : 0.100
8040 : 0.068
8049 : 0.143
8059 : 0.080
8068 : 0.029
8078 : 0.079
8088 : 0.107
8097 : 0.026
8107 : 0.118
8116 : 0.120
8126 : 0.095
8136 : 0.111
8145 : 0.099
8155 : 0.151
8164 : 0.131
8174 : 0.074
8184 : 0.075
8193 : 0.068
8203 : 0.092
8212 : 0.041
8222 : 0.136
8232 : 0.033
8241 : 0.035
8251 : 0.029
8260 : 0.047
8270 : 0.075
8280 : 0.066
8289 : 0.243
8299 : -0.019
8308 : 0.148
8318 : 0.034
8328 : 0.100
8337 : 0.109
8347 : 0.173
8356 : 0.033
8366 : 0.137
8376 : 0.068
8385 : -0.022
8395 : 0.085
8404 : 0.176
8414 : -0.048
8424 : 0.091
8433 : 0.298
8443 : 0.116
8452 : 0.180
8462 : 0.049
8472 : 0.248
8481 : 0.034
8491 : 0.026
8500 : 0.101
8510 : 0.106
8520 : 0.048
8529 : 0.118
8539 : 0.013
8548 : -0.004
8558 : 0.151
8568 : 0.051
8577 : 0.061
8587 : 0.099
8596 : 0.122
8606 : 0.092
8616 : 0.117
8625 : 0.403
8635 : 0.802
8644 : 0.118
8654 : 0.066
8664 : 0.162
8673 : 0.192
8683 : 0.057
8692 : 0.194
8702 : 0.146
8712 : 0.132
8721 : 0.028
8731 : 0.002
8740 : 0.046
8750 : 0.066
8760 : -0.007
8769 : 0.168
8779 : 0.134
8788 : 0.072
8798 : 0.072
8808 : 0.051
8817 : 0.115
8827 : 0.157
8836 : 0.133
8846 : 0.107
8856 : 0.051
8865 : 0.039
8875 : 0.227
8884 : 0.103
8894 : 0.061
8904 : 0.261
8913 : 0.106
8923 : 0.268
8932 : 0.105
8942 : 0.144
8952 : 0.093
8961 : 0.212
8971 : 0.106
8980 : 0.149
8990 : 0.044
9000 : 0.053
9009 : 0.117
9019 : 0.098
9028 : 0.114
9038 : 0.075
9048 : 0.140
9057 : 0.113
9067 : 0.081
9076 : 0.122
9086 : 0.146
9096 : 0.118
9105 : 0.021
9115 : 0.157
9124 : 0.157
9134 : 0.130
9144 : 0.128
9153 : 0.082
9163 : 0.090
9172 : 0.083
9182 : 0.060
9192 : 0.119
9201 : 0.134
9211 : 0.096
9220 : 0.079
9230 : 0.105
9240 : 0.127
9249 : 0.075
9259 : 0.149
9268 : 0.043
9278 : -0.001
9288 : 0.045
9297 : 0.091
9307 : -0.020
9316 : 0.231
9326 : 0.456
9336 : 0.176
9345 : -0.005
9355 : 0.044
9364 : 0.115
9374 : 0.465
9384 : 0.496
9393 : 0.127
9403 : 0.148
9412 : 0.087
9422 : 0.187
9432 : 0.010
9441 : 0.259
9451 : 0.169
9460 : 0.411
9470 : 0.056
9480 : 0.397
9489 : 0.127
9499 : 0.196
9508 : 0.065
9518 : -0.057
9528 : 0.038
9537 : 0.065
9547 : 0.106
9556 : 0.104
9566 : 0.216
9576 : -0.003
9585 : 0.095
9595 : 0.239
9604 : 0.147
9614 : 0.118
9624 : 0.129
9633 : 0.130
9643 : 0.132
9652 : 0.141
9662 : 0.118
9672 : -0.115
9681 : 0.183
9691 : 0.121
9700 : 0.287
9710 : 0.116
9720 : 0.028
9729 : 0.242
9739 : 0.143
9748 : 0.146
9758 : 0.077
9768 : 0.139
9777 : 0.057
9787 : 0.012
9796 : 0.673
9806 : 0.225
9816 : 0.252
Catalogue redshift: 1.32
